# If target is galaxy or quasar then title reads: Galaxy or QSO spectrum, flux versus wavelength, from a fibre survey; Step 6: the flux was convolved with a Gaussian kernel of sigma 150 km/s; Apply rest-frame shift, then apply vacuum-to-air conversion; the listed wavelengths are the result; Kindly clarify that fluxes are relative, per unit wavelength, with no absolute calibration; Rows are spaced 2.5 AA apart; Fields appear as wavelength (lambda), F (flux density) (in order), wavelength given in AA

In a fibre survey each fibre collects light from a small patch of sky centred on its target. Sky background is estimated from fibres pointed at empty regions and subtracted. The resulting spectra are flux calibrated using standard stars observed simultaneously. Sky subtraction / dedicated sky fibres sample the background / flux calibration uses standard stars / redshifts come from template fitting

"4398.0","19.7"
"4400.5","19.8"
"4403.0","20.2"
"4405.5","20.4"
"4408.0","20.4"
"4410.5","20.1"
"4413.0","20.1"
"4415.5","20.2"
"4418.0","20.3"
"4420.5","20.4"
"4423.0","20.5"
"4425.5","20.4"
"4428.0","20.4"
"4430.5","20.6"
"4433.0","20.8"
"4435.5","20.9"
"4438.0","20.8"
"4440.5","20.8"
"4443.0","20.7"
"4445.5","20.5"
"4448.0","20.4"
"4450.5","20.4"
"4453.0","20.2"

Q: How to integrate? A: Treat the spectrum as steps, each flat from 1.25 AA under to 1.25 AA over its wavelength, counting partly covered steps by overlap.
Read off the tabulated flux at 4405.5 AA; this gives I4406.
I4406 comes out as 20.4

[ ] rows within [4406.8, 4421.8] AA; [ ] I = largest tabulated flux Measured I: 20.4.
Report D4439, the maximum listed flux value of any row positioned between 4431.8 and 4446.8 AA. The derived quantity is 20.9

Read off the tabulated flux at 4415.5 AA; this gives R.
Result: 20.2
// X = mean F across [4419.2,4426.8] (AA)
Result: 20.4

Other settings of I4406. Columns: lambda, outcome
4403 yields 20.2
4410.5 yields 20.1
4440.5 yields 20.8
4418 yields 20.3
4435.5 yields 20.9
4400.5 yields 19.8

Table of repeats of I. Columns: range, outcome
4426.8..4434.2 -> 20.8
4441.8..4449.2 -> 20.7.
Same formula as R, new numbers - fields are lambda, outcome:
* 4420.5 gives 20.4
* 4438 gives 20.8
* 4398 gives 19.7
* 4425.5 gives 20.4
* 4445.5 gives 20.5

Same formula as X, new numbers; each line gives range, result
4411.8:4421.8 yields 20.3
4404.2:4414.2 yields 20.3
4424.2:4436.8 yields 20.6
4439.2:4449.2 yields 20.6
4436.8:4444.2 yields 20.8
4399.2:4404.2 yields 20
